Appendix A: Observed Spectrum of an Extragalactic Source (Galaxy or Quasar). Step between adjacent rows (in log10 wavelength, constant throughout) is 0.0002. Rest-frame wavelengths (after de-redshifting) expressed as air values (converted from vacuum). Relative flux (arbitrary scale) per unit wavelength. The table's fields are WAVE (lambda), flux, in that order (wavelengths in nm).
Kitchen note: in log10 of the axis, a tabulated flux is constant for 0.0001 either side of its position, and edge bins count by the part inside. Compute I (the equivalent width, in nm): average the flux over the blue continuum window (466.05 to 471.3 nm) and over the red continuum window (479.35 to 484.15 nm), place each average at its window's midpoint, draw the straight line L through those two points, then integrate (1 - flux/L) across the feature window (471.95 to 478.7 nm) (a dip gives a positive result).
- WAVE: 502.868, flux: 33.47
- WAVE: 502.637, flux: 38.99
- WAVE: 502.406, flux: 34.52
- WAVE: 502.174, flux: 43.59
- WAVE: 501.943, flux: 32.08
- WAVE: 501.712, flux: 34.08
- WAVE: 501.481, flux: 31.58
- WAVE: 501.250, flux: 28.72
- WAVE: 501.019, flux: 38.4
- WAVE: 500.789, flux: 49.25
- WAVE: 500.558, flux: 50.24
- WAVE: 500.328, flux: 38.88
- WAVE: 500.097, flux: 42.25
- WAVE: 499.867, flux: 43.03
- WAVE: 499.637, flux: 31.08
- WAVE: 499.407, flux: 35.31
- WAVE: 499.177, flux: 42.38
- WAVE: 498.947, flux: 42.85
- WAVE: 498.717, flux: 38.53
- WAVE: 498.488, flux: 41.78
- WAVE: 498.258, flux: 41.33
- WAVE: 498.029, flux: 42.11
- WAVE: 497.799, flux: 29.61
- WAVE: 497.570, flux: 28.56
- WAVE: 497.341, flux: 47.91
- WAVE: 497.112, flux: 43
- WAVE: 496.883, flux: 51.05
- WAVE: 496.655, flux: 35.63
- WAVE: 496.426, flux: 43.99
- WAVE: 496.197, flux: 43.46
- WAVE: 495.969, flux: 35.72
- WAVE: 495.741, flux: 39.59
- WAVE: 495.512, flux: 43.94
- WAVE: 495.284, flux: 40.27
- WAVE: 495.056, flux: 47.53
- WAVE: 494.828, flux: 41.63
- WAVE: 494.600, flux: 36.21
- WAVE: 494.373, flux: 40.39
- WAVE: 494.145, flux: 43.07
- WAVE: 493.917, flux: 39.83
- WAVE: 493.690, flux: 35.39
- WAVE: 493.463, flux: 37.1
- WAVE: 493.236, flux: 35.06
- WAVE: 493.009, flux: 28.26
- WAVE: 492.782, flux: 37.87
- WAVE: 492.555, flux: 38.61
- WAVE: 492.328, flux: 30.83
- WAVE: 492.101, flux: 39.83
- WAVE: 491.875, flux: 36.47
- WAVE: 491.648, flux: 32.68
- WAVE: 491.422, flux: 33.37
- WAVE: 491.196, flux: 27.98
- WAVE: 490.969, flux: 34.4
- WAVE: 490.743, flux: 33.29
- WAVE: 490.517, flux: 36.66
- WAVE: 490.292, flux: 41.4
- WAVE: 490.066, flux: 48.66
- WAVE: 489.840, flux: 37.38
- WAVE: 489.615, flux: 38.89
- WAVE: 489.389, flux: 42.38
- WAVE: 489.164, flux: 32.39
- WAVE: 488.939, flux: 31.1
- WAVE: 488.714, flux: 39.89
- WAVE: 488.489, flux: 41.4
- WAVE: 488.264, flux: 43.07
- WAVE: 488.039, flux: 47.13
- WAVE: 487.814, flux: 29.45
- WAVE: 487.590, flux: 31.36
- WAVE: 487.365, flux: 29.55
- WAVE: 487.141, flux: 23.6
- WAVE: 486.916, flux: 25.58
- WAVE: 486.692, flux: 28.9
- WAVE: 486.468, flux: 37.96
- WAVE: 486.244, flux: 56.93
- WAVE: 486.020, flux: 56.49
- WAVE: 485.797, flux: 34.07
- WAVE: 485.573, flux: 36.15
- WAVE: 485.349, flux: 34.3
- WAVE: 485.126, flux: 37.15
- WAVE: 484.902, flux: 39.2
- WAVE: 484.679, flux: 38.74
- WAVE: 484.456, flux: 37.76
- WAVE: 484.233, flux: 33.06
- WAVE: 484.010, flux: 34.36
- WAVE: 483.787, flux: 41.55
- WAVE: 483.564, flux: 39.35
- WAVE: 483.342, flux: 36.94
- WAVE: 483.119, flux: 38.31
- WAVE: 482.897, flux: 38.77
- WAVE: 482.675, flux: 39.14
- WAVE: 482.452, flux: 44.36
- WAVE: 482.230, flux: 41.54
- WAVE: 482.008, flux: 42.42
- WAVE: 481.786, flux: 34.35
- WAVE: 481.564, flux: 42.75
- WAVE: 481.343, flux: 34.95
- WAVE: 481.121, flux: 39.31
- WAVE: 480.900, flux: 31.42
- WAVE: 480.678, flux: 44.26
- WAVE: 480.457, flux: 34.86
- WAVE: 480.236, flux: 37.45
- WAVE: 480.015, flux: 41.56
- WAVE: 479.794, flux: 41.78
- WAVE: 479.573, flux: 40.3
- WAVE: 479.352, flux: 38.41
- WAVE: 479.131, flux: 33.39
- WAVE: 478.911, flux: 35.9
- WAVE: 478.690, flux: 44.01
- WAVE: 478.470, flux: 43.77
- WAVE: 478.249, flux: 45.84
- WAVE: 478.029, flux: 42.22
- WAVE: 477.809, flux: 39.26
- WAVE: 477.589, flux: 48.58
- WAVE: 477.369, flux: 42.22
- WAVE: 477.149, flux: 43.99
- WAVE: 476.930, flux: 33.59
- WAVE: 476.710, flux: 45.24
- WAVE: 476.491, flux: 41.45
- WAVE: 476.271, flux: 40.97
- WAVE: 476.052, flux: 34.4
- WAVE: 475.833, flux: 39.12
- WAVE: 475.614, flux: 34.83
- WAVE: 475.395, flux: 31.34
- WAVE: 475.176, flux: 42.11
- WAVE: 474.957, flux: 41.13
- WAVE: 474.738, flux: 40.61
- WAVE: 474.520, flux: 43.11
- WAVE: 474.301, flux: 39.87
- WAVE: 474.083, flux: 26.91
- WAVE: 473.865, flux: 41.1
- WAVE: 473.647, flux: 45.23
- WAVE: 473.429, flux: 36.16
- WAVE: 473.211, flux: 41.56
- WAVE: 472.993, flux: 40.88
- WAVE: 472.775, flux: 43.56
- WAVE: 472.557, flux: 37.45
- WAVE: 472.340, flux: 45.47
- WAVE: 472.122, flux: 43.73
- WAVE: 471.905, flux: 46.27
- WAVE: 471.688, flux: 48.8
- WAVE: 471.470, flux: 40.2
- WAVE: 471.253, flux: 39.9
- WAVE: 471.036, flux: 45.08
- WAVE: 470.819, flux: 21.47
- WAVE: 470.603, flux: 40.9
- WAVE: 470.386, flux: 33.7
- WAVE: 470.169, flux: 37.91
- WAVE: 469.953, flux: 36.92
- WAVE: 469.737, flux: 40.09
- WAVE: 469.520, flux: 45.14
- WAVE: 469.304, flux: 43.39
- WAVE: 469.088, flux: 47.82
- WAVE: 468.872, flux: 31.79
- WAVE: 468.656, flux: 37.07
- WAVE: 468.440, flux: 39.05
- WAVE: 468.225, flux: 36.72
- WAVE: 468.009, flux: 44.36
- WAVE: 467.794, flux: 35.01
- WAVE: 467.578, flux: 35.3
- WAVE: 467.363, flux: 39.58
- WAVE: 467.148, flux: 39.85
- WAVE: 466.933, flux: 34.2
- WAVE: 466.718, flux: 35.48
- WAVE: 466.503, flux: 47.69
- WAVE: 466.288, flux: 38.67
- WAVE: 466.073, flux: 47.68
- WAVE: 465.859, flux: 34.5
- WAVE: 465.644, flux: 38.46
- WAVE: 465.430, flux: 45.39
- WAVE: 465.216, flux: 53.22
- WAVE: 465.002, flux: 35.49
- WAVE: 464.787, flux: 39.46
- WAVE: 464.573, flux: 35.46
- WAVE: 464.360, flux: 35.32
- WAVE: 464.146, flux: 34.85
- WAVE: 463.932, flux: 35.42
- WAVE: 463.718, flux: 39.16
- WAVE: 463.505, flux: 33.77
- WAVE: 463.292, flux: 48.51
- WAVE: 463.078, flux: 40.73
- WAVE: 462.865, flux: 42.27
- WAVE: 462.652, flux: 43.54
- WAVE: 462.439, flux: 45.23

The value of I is -0.300 nm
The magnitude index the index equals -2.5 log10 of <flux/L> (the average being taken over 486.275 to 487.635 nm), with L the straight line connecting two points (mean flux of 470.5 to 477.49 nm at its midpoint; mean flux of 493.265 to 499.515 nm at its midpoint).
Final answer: 0.28 mag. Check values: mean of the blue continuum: 40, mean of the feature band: 31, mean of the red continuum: 40.2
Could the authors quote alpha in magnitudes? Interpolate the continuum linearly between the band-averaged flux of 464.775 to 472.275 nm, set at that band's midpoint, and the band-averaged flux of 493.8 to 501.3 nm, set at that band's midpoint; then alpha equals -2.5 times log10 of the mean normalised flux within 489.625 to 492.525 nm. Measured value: 0.12 mag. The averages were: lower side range 40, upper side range 40.6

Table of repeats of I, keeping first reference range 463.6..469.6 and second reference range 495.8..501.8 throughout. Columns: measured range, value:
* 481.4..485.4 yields 0.100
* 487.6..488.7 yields 0.005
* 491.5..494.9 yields 0.244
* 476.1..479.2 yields -0.149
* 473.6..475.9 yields 0.060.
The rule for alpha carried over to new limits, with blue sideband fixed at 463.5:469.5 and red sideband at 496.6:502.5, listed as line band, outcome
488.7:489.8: 0.07 mag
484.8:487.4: 0.07 mag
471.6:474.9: -0.06 mag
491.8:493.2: 0.12 mag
